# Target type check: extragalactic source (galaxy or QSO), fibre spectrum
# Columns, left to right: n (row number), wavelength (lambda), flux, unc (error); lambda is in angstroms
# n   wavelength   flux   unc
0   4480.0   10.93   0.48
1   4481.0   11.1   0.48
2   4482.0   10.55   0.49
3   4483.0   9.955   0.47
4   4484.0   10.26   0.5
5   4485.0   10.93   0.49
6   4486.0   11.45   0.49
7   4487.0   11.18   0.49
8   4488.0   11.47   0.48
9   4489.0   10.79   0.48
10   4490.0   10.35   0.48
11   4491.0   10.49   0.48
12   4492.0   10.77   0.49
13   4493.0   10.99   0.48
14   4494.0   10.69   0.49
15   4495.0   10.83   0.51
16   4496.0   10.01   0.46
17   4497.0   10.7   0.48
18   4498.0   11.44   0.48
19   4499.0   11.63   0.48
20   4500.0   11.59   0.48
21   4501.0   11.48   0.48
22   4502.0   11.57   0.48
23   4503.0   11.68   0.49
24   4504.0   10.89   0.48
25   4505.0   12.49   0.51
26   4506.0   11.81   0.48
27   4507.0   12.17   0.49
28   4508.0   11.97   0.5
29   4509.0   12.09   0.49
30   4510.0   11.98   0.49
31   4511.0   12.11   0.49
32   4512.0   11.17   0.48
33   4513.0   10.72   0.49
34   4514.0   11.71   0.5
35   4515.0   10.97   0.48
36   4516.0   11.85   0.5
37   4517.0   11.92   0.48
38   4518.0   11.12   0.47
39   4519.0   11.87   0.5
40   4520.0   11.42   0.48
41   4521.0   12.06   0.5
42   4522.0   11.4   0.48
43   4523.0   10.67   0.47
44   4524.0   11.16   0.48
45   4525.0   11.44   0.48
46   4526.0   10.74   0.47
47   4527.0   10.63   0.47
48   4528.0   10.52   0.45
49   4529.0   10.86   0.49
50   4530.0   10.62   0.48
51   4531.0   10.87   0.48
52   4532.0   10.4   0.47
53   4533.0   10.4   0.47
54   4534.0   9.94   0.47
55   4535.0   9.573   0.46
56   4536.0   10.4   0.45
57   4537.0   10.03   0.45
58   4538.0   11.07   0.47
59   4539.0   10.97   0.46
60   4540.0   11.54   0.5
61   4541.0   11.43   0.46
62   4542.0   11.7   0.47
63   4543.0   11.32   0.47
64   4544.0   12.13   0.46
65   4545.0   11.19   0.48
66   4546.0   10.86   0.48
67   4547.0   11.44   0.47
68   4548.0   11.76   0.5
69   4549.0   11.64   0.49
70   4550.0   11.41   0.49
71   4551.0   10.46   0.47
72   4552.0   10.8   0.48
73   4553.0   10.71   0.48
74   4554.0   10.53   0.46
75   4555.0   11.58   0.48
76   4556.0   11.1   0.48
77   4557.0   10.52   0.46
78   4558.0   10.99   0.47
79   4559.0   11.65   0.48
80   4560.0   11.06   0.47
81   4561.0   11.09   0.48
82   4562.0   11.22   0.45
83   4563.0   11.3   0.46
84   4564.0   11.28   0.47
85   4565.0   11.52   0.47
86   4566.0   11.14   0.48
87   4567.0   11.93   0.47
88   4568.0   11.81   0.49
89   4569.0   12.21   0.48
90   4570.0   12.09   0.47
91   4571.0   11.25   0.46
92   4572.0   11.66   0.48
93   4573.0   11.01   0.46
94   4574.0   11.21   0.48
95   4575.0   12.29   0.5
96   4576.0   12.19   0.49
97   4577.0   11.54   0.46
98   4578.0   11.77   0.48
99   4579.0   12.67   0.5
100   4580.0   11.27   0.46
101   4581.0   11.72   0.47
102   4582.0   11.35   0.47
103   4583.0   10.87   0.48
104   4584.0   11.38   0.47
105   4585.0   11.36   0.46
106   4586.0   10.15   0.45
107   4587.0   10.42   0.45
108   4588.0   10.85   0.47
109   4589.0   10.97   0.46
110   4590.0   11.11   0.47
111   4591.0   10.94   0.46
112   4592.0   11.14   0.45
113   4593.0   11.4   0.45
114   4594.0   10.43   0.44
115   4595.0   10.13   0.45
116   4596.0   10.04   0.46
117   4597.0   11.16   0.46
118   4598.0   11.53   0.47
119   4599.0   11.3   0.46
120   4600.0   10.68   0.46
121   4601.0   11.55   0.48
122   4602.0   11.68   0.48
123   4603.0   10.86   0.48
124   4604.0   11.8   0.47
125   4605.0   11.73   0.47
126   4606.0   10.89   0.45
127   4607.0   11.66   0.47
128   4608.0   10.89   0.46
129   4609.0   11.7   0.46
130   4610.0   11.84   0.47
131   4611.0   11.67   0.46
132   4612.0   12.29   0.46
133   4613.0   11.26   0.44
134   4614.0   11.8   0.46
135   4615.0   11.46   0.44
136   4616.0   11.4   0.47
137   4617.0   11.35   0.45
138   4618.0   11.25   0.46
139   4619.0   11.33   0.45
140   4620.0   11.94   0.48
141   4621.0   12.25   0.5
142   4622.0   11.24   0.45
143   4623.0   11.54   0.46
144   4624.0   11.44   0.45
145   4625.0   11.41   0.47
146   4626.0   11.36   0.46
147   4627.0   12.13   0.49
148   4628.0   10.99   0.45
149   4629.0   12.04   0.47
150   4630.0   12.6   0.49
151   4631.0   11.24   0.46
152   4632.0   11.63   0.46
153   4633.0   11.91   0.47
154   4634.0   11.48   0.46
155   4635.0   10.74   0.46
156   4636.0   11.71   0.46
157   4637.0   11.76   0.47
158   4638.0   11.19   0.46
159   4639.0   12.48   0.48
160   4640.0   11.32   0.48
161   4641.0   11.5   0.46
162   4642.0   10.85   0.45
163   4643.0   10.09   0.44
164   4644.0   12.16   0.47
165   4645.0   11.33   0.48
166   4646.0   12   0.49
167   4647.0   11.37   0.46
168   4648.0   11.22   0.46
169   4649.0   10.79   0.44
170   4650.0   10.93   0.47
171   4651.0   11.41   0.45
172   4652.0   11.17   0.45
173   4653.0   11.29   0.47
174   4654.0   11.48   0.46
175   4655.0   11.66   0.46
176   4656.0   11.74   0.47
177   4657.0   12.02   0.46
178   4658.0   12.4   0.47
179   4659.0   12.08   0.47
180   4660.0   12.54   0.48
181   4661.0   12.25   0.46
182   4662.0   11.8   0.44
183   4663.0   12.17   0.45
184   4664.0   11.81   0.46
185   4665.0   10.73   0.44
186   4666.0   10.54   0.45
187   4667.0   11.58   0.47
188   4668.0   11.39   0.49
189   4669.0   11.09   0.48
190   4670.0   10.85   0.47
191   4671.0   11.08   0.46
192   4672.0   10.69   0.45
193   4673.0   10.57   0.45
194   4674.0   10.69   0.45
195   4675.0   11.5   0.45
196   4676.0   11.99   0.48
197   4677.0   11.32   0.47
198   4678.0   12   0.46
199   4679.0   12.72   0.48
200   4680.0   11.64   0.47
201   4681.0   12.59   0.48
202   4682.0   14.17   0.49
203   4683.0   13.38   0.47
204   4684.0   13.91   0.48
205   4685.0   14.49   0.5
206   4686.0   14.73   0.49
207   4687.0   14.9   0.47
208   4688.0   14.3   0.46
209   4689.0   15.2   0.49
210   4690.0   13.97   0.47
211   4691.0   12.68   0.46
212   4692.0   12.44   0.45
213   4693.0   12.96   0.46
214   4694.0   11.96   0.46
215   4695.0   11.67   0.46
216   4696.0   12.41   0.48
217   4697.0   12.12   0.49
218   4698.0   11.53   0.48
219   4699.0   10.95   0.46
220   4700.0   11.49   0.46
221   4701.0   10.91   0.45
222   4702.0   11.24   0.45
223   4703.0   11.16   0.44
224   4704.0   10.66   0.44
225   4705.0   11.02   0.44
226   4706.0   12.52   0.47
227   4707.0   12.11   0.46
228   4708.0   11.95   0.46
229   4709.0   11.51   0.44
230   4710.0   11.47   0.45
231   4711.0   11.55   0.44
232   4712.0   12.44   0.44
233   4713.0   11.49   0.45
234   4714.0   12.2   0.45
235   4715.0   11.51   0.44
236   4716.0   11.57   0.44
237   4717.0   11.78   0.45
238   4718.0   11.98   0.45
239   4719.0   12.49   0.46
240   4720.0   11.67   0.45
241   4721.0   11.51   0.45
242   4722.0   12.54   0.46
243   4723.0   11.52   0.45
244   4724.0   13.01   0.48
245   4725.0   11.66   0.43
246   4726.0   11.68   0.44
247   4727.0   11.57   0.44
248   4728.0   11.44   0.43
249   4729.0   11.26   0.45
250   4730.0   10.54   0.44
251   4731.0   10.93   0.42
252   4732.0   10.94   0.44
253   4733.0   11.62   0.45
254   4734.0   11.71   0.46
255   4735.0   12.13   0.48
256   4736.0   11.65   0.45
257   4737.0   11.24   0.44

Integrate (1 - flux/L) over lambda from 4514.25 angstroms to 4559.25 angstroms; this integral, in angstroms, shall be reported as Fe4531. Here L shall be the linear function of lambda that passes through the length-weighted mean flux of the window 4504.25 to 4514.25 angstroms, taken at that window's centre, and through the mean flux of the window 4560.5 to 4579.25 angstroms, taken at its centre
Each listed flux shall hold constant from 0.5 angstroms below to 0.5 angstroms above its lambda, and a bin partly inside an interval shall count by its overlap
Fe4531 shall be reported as 2.5 angstroms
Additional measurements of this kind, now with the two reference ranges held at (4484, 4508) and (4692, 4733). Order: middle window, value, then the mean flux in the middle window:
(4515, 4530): 0.0 angstroms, 11.2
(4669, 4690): -1.9 angstroms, 12.6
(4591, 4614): 0.3 angstroms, 11.3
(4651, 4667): -0.2 angstroms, 11.7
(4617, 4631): -0.2 angstroms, 11.6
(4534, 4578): 0.3 angstroms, 11.3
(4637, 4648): 0.1 angstroms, 11.4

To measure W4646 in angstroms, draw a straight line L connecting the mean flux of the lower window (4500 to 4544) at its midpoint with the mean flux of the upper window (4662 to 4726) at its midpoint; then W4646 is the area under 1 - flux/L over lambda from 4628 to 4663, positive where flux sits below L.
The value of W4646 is 0.7 angstroms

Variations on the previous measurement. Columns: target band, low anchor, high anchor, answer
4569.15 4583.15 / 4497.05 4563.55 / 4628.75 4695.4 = -0.2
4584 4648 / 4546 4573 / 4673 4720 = 1.9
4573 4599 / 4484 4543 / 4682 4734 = 0.7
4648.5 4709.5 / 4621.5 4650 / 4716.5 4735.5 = -2.3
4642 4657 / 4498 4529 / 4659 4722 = 0.7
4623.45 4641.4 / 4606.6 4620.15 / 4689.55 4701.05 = 0.1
